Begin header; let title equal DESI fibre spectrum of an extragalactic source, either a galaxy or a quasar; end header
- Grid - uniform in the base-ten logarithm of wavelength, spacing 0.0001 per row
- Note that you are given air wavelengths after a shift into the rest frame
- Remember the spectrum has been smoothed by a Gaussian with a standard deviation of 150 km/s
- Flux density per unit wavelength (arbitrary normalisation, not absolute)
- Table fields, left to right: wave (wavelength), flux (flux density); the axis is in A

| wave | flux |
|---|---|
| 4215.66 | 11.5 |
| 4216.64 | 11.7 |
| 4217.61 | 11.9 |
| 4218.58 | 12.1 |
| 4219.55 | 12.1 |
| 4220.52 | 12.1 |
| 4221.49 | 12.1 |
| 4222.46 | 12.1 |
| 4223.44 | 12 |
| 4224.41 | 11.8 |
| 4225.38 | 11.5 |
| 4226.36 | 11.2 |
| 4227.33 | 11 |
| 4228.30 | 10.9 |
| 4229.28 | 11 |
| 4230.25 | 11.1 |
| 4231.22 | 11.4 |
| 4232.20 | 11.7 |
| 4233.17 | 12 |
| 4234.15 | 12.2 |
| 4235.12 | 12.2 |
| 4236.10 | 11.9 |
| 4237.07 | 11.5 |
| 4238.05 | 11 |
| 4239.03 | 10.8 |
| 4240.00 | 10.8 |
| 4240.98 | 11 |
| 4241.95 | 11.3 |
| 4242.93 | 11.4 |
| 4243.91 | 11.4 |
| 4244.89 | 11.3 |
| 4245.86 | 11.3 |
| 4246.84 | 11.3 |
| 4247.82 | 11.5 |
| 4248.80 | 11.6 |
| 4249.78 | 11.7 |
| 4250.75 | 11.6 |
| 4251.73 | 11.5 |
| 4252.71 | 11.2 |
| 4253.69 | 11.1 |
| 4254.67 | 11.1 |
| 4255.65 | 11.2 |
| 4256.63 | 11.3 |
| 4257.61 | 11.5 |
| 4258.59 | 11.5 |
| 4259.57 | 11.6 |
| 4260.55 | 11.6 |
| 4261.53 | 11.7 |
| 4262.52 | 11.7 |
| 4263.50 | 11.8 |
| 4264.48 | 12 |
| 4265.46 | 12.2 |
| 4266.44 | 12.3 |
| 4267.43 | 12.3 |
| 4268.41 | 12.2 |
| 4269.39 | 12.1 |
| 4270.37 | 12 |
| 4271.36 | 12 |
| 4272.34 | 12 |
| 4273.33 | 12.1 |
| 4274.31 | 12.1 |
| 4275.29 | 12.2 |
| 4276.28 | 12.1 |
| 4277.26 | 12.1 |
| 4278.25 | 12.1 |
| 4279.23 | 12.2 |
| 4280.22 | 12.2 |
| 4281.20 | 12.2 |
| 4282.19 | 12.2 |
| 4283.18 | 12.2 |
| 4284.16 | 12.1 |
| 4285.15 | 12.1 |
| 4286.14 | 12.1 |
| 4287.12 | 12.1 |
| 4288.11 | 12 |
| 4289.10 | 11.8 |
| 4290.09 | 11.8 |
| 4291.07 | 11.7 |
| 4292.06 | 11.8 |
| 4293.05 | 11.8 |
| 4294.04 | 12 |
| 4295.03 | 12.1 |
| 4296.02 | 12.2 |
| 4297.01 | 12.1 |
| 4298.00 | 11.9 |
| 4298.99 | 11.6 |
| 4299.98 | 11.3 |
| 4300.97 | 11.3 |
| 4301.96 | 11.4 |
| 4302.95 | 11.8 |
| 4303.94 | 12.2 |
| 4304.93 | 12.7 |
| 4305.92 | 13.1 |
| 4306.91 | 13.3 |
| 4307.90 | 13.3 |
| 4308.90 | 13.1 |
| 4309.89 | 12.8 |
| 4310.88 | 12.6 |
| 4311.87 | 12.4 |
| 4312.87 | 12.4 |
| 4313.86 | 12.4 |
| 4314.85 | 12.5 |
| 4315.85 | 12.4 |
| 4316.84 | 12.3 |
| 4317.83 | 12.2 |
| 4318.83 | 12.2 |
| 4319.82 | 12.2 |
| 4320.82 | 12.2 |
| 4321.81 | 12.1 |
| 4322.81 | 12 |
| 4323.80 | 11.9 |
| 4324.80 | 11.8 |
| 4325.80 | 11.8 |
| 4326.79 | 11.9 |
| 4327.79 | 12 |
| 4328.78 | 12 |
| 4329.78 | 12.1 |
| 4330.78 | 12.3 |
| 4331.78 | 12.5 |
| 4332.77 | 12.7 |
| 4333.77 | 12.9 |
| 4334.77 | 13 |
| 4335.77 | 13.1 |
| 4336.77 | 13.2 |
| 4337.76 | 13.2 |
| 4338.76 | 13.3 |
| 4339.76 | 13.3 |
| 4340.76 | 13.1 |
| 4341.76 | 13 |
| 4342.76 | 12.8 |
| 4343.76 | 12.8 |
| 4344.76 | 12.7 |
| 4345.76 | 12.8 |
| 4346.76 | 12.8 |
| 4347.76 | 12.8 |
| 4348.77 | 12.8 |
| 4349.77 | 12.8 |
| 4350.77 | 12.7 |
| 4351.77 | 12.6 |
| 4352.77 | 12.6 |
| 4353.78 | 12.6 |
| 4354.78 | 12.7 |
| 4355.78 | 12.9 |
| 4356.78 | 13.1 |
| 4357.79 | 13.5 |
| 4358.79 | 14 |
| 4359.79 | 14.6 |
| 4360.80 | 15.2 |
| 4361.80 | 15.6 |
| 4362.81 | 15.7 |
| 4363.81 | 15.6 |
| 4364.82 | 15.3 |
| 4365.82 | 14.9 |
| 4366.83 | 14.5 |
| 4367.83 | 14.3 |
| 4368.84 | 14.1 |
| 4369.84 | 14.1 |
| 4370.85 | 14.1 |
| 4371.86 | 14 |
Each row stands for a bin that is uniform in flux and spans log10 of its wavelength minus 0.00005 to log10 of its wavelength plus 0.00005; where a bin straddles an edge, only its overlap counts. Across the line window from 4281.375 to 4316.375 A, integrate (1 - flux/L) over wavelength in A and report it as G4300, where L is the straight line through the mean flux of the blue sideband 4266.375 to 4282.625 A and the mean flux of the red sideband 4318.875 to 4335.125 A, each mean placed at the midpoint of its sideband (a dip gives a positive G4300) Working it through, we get -0.06 A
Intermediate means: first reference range 12.1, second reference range 12.2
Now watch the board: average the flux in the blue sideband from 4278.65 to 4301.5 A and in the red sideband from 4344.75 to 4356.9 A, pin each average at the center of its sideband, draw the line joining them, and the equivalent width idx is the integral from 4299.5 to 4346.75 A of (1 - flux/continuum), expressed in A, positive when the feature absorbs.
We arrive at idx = -0.4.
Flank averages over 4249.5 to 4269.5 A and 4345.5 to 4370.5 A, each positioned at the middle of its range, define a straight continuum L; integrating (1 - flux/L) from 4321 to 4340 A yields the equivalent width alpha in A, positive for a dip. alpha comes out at 1.1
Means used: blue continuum 11.7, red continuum 13.8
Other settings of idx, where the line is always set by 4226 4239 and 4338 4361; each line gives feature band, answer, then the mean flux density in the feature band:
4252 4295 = 0.5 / 11.9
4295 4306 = 0.4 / 11.9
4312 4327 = 0.6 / 12.2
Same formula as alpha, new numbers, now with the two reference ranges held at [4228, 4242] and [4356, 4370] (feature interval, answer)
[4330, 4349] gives 1.5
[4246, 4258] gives 0.4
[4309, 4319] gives 0.7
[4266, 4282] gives 0.3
